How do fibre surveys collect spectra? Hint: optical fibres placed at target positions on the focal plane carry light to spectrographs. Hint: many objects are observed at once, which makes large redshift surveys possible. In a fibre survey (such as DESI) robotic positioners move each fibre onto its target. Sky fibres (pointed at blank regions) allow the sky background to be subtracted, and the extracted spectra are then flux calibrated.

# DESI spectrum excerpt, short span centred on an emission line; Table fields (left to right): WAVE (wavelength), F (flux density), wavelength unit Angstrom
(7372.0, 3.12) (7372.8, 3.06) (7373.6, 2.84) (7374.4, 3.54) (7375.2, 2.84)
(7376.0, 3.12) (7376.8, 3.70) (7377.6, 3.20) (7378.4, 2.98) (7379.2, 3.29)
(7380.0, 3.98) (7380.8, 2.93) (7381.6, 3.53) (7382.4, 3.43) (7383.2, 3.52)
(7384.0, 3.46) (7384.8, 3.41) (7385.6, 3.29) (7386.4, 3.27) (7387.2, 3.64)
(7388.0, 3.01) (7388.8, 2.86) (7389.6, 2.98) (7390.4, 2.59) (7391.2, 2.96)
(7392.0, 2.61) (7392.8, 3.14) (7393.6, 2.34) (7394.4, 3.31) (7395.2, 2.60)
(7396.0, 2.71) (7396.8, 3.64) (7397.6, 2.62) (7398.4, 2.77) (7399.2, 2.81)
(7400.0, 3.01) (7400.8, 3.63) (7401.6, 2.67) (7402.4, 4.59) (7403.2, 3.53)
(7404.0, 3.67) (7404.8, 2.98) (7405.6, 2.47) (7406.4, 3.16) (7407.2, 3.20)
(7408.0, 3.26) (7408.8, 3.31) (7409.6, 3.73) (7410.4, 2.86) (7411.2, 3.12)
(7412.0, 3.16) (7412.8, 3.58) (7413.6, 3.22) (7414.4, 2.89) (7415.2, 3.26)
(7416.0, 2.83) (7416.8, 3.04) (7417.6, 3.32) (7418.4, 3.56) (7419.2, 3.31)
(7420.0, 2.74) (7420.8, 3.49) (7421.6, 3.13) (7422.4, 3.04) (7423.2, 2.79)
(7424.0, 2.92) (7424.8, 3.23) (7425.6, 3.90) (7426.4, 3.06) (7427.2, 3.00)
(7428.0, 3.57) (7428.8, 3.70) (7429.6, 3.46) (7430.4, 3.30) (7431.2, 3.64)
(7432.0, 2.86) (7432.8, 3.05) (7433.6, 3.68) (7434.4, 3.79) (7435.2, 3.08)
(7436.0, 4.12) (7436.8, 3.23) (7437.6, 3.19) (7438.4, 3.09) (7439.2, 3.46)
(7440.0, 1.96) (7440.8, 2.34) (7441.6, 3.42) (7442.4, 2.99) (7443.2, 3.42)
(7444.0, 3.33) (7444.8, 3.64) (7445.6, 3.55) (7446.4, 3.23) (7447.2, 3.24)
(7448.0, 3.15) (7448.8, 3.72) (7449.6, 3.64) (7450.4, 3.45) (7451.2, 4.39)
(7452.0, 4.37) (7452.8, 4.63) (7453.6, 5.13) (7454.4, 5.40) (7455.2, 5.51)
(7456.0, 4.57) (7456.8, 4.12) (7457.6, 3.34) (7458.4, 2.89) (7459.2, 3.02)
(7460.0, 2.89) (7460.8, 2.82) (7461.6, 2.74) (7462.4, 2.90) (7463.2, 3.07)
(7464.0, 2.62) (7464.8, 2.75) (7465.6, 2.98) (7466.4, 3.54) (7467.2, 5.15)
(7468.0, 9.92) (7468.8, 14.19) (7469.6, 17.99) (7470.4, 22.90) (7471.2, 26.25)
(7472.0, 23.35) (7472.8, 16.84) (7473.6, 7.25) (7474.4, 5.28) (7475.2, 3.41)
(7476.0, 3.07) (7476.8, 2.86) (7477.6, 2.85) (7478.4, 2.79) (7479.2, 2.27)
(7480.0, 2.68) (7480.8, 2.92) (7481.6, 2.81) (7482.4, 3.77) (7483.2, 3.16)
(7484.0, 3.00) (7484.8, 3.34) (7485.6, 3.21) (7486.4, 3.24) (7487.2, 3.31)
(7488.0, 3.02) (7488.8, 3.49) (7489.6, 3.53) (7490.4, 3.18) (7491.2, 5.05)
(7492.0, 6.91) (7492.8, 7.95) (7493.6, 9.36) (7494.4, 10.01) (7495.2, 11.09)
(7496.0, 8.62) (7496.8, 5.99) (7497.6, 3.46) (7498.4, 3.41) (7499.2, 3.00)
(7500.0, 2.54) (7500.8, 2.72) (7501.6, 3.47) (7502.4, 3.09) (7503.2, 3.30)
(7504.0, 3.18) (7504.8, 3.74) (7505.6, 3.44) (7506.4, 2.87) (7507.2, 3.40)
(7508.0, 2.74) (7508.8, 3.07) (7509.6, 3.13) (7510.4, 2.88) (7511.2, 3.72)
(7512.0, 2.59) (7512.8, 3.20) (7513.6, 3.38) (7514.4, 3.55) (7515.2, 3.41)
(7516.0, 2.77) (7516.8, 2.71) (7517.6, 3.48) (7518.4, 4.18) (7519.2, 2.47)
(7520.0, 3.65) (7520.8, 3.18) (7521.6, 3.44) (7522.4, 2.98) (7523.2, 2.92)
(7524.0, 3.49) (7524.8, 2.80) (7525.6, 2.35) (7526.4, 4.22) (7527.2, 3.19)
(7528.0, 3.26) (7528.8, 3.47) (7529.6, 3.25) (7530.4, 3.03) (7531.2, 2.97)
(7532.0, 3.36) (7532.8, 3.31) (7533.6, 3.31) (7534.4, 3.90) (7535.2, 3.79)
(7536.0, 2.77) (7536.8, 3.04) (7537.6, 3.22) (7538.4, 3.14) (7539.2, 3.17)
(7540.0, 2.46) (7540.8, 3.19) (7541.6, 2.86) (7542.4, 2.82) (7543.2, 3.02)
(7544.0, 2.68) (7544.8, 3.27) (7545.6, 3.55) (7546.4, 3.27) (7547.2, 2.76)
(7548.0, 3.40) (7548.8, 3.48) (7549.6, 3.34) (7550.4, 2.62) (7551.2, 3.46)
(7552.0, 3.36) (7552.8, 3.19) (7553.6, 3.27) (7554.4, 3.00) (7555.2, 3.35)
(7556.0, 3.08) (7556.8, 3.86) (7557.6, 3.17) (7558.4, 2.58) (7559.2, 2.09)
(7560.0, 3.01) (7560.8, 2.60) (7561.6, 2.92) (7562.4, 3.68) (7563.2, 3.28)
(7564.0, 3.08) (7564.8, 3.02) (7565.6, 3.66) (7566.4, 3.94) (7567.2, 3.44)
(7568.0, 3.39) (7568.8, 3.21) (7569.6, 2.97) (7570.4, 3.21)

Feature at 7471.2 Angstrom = H-alpha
